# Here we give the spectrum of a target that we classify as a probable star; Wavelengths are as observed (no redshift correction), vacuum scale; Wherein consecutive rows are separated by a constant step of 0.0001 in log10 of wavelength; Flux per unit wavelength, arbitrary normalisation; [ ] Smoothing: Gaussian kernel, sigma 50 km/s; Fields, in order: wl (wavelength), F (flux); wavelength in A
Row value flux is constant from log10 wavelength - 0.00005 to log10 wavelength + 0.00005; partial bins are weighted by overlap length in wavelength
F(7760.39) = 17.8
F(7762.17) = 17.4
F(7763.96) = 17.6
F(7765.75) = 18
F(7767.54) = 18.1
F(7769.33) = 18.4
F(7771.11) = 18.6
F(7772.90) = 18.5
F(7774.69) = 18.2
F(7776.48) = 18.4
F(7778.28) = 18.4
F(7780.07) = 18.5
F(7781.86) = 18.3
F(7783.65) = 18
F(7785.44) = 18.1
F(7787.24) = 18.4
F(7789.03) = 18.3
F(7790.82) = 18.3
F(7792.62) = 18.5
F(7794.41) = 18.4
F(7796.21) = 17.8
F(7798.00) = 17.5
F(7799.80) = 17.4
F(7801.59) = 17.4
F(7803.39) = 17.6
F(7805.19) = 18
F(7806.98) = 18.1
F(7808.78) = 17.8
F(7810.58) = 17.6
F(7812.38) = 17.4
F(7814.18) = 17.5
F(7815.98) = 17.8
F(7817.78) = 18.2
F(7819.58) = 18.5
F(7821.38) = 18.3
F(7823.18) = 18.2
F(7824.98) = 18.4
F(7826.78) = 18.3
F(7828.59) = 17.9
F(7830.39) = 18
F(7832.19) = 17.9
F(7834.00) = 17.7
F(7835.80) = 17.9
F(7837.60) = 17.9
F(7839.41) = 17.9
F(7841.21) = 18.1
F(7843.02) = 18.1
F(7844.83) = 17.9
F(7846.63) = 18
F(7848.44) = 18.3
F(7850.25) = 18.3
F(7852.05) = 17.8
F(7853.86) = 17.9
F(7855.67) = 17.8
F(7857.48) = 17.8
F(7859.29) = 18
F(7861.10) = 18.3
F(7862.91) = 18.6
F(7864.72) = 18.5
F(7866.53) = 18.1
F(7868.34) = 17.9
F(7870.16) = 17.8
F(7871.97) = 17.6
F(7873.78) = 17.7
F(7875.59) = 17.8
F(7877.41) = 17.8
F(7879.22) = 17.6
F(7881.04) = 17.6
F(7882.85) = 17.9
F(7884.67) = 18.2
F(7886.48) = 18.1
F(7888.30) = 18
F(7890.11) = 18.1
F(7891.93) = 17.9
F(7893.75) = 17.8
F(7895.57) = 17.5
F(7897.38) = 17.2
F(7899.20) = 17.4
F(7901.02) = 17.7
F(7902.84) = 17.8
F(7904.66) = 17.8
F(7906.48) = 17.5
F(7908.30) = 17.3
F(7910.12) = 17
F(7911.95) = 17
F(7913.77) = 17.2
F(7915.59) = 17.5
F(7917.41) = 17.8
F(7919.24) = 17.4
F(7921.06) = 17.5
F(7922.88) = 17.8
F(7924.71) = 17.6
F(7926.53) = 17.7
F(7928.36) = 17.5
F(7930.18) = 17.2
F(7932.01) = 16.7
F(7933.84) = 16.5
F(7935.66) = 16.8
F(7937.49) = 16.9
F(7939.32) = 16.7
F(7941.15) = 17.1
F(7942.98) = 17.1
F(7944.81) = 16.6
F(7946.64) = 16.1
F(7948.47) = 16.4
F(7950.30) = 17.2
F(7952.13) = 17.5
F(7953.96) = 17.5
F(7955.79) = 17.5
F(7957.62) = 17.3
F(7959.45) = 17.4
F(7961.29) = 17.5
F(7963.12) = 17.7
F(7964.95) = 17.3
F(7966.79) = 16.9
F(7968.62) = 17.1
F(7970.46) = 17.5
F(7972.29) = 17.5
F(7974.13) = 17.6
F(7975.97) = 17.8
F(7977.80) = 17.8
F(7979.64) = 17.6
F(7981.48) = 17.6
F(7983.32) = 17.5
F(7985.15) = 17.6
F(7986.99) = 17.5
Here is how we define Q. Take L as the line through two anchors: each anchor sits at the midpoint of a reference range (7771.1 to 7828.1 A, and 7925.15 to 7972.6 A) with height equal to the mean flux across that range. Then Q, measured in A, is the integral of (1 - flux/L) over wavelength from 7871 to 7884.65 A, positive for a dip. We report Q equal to -0.13 A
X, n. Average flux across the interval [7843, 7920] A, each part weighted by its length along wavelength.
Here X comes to 17.8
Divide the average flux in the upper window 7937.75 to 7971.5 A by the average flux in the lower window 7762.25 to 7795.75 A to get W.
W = 0.94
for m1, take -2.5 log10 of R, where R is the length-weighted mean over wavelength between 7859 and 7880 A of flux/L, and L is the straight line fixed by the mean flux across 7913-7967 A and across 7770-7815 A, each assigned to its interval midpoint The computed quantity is -0.02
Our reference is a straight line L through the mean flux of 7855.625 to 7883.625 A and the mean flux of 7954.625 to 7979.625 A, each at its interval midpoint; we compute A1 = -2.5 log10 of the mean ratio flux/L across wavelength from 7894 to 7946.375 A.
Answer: 0.026 mag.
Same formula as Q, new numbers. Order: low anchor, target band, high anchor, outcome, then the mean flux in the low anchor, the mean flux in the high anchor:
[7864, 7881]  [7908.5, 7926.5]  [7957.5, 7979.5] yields 0.24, 17.8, 17.5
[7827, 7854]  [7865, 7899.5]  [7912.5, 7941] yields -0.36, 18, 17.2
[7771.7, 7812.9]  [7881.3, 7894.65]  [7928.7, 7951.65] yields -0.57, 18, 16.8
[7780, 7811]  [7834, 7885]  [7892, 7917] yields -0.80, 18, 17.5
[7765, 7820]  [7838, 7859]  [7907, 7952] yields -0.37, 18.1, 17.1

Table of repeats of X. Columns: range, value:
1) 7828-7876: 18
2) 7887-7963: 17.3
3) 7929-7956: 16.9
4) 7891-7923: 17.5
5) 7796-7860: 17.9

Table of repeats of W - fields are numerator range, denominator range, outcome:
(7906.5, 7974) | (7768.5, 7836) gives 0.95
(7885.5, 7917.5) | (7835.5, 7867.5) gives 0.97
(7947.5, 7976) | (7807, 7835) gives 0.97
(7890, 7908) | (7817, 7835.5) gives 0.97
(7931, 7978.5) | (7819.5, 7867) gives 0.95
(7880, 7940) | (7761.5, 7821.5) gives 0.97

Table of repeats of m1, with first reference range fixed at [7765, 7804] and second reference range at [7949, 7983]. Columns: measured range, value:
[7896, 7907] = 0.01 mag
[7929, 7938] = 0.05 mag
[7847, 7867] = -0.02 mag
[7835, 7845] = 0.00 mag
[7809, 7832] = 0.00 mag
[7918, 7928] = 0.00 mag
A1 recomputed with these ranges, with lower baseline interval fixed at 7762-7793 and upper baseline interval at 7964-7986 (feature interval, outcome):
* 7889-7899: 0.01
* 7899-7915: 0.02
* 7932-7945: 0.05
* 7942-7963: 0.03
